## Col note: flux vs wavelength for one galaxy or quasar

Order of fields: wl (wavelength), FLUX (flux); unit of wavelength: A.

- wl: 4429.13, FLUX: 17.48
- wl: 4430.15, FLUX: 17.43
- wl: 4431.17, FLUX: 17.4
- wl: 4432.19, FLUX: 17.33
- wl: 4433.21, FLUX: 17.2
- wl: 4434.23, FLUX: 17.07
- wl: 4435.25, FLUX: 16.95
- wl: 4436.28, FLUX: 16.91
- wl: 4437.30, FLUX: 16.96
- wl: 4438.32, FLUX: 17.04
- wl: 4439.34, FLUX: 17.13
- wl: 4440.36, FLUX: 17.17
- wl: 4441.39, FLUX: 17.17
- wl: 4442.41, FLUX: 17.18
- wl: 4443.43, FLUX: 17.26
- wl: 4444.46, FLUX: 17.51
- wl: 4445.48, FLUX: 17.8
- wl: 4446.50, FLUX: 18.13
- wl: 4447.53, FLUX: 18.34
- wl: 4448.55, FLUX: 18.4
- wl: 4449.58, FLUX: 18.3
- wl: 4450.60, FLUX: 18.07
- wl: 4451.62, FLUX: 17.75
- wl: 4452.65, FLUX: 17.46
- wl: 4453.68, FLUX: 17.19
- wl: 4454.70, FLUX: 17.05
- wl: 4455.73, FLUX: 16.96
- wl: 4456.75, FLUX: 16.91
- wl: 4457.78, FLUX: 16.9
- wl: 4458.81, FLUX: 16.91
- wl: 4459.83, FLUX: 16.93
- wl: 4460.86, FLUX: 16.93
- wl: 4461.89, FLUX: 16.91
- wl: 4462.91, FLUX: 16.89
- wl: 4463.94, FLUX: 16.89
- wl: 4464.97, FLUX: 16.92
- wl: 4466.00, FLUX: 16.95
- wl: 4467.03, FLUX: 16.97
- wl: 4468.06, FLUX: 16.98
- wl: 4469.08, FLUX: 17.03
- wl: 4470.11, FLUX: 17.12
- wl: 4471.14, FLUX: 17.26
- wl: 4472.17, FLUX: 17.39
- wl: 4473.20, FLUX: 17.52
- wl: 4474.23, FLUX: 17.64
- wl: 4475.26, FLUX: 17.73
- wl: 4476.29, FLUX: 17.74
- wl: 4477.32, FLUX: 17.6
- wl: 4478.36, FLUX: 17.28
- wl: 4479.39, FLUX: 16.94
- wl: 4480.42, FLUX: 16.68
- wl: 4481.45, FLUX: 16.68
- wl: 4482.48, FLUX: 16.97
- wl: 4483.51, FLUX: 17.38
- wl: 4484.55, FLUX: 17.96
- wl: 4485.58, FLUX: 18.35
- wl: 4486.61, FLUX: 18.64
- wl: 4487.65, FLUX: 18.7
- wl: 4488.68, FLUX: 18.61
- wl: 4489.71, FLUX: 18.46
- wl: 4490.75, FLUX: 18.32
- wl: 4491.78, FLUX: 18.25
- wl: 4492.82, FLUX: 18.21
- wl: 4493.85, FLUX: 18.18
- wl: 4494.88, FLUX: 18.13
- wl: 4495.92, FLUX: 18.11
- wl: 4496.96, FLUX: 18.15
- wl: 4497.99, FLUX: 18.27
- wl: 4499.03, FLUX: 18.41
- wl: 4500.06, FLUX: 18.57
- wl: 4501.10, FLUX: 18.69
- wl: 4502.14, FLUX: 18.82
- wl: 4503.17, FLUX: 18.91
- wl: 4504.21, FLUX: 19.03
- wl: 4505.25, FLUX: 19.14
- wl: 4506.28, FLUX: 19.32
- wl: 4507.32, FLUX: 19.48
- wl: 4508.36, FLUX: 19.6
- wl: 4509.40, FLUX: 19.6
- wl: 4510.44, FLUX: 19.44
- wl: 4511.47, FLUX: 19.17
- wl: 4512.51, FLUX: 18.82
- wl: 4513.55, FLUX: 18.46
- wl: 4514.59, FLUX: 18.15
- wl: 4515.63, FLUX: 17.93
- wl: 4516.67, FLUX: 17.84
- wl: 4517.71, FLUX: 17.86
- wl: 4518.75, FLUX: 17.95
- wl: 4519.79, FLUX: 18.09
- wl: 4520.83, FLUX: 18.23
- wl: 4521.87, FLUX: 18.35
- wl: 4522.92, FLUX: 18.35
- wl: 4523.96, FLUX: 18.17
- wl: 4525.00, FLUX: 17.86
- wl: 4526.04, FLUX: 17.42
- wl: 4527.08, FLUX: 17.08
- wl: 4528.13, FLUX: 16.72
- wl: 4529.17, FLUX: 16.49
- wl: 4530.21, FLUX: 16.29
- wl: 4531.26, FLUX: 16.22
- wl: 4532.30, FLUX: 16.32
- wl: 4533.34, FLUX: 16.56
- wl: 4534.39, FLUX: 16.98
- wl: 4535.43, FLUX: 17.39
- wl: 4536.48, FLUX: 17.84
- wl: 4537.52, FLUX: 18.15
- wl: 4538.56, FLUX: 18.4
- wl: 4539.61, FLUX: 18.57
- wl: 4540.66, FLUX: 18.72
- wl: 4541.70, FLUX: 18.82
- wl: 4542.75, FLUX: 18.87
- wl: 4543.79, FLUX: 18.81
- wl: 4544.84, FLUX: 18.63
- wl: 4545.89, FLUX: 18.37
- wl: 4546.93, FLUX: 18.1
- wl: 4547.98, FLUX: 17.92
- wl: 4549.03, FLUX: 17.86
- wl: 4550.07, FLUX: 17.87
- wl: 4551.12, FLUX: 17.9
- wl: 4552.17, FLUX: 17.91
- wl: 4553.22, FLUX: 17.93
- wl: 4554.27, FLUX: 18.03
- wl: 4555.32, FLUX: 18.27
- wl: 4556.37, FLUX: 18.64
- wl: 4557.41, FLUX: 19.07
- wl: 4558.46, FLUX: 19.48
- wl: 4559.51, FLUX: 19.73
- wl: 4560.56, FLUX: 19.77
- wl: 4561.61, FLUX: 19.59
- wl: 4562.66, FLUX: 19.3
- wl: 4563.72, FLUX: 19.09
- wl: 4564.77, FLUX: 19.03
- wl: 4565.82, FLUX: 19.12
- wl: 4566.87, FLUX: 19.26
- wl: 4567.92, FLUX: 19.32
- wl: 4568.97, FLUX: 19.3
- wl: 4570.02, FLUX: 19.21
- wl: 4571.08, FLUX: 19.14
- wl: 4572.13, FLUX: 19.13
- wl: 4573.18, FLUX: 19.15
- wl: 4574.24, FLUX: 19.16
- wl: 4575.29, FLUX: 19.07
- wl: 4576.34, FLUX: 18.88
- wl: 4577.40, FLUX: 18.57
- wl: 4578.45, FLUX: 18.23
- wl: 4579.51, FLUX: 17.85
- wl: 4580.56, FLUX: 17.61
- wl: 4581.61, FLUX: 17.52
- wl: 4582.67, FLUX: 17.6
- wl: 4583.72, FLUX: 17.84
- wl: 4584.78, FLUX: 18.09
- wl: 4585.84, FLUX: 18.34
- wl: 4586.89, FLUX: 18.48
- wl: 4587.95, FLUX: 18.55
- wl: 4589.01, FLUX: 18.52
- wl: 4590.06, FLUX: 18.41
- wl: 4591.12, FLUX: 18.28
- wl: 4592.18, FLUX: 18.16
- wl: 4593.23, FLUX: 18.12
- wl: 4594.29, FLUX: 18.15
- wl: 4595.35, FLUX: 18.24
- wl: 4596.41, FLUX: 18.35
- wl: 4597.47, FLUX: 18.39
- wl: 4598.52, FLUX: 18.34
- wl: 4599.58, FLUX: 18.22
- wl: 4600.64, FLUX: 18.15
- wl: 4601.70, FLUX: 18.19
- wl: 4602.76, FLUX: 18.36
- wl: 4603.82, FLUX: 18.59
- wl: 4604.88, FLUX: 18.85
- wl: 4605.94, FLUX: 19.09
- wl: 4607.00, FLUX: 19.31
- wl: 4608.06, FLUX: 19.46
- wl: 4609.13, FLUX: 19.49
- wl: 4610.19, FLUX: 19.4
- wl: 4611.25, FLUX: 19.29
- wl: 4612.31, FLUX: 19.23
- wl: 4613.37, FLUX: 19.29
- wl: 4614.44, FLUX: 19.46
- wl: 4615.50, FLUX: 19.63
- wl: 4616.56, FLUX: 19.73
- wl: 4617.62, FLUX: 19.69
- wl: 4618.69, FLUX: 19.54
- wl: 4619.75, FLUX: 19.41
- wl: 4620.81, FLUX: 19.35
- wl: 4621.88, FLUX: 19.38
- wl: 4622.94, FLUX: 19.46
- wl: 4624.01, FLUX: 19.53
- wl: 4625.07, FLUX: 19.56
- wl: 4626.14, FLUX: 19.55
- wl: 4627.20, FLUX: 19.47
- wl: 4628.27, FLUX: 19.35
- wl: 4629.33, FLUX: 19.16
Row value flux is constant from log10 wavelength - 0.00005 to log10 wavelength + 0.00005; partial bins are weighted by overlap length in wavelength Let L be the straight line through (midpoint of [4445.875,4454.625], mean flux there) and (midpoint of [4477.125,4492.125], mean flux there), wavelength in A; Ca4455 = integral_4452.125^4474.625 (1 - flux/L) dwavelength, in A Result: 1.0 A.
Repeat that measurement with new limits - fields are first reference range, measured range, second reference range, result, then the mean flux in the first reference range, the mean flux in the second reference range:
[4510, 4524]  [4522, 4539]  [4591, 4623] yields 1.1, 18.3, 18.9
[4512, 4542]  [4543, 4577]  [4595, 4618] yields -1.1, 17.7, 18.9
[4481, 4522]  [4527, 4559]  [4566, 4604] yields 1.0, 18.4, 18.5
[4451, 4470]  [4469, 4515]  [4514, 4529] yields -2.0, 17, 17.8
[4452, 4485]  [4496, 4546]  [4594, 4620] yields -1.0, 17.1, 19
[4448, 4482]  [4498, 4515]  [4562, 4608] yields -1.2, 17.2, 18.6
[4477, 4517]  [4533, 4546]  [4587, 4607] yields 0.1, 18.3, 18.4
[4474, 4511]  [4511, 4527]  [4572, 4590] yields 0.1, 18.3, 18.4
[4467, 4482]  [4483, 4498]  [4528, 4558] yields -0.7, 17.3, 17.9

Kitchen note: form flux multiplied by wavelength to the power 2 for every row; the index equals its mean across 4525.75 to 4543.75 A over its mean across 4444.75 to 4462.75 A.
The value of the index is 1.0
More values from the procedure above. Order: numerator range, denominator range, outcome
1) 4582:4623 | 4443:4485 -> 1.15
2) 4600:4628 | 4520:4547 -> 1.12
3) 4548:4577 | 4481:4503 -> 1.07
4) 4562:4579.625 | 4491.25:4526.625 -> 1.06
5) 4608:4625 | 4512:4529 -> 1.13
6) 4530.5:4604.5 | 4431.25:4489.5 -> 1.11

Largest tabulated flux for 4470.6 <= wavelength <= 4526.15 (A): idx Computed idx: 19.6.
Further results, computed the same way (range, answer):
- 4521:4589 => 19.77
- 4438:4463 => 18.4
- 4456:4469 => 16.98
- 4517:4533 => 18.35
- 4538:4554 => 18.87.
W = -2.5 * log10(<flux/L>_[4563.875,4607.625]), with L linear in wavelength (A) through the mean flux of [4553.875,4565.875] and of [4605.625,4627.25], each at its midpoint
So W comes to 0.04 mag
